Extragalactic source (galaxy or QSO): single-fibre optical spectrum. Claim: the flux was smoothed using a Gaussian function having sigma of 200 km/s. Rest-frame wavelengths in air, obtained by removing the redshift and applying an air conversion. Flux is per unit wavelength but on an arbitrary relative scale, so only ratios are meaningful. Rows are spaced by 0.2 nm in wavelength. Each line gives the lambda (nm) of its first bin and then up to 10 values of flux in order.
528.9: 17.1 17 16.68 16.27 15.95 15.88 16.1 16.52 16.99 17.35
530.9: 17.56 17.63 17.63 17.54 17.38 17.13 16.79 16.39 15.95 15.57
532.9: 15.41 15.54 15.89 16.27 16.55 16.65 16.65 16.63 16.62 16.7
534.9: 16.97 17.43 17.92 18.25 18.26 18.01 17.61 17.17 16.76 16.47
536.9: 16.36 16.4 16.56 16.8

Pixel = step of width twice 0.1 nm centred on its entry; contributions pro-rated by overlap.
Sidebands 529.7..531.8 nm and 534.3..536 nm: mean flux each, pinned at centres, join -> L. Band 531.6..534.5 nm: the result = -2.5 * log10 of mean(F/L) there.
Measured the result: 0.058 mag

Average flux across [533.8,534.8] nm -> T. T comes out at 16.6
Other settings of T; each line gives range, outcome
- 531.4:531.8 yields 17.5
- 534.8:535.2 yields 17.2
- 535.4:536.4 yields 17.9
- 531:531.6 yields 17.6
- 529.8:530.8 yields 16.6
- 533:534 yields 16.2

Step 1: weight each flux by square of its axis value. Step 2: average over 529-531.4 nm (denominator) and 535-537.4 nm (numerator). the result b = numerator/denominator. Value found 1.05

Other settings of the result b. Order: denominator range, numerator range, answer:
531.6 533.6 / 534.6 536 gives 1.10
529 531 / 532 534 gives 0.98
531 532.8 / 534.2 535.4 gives 1.02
